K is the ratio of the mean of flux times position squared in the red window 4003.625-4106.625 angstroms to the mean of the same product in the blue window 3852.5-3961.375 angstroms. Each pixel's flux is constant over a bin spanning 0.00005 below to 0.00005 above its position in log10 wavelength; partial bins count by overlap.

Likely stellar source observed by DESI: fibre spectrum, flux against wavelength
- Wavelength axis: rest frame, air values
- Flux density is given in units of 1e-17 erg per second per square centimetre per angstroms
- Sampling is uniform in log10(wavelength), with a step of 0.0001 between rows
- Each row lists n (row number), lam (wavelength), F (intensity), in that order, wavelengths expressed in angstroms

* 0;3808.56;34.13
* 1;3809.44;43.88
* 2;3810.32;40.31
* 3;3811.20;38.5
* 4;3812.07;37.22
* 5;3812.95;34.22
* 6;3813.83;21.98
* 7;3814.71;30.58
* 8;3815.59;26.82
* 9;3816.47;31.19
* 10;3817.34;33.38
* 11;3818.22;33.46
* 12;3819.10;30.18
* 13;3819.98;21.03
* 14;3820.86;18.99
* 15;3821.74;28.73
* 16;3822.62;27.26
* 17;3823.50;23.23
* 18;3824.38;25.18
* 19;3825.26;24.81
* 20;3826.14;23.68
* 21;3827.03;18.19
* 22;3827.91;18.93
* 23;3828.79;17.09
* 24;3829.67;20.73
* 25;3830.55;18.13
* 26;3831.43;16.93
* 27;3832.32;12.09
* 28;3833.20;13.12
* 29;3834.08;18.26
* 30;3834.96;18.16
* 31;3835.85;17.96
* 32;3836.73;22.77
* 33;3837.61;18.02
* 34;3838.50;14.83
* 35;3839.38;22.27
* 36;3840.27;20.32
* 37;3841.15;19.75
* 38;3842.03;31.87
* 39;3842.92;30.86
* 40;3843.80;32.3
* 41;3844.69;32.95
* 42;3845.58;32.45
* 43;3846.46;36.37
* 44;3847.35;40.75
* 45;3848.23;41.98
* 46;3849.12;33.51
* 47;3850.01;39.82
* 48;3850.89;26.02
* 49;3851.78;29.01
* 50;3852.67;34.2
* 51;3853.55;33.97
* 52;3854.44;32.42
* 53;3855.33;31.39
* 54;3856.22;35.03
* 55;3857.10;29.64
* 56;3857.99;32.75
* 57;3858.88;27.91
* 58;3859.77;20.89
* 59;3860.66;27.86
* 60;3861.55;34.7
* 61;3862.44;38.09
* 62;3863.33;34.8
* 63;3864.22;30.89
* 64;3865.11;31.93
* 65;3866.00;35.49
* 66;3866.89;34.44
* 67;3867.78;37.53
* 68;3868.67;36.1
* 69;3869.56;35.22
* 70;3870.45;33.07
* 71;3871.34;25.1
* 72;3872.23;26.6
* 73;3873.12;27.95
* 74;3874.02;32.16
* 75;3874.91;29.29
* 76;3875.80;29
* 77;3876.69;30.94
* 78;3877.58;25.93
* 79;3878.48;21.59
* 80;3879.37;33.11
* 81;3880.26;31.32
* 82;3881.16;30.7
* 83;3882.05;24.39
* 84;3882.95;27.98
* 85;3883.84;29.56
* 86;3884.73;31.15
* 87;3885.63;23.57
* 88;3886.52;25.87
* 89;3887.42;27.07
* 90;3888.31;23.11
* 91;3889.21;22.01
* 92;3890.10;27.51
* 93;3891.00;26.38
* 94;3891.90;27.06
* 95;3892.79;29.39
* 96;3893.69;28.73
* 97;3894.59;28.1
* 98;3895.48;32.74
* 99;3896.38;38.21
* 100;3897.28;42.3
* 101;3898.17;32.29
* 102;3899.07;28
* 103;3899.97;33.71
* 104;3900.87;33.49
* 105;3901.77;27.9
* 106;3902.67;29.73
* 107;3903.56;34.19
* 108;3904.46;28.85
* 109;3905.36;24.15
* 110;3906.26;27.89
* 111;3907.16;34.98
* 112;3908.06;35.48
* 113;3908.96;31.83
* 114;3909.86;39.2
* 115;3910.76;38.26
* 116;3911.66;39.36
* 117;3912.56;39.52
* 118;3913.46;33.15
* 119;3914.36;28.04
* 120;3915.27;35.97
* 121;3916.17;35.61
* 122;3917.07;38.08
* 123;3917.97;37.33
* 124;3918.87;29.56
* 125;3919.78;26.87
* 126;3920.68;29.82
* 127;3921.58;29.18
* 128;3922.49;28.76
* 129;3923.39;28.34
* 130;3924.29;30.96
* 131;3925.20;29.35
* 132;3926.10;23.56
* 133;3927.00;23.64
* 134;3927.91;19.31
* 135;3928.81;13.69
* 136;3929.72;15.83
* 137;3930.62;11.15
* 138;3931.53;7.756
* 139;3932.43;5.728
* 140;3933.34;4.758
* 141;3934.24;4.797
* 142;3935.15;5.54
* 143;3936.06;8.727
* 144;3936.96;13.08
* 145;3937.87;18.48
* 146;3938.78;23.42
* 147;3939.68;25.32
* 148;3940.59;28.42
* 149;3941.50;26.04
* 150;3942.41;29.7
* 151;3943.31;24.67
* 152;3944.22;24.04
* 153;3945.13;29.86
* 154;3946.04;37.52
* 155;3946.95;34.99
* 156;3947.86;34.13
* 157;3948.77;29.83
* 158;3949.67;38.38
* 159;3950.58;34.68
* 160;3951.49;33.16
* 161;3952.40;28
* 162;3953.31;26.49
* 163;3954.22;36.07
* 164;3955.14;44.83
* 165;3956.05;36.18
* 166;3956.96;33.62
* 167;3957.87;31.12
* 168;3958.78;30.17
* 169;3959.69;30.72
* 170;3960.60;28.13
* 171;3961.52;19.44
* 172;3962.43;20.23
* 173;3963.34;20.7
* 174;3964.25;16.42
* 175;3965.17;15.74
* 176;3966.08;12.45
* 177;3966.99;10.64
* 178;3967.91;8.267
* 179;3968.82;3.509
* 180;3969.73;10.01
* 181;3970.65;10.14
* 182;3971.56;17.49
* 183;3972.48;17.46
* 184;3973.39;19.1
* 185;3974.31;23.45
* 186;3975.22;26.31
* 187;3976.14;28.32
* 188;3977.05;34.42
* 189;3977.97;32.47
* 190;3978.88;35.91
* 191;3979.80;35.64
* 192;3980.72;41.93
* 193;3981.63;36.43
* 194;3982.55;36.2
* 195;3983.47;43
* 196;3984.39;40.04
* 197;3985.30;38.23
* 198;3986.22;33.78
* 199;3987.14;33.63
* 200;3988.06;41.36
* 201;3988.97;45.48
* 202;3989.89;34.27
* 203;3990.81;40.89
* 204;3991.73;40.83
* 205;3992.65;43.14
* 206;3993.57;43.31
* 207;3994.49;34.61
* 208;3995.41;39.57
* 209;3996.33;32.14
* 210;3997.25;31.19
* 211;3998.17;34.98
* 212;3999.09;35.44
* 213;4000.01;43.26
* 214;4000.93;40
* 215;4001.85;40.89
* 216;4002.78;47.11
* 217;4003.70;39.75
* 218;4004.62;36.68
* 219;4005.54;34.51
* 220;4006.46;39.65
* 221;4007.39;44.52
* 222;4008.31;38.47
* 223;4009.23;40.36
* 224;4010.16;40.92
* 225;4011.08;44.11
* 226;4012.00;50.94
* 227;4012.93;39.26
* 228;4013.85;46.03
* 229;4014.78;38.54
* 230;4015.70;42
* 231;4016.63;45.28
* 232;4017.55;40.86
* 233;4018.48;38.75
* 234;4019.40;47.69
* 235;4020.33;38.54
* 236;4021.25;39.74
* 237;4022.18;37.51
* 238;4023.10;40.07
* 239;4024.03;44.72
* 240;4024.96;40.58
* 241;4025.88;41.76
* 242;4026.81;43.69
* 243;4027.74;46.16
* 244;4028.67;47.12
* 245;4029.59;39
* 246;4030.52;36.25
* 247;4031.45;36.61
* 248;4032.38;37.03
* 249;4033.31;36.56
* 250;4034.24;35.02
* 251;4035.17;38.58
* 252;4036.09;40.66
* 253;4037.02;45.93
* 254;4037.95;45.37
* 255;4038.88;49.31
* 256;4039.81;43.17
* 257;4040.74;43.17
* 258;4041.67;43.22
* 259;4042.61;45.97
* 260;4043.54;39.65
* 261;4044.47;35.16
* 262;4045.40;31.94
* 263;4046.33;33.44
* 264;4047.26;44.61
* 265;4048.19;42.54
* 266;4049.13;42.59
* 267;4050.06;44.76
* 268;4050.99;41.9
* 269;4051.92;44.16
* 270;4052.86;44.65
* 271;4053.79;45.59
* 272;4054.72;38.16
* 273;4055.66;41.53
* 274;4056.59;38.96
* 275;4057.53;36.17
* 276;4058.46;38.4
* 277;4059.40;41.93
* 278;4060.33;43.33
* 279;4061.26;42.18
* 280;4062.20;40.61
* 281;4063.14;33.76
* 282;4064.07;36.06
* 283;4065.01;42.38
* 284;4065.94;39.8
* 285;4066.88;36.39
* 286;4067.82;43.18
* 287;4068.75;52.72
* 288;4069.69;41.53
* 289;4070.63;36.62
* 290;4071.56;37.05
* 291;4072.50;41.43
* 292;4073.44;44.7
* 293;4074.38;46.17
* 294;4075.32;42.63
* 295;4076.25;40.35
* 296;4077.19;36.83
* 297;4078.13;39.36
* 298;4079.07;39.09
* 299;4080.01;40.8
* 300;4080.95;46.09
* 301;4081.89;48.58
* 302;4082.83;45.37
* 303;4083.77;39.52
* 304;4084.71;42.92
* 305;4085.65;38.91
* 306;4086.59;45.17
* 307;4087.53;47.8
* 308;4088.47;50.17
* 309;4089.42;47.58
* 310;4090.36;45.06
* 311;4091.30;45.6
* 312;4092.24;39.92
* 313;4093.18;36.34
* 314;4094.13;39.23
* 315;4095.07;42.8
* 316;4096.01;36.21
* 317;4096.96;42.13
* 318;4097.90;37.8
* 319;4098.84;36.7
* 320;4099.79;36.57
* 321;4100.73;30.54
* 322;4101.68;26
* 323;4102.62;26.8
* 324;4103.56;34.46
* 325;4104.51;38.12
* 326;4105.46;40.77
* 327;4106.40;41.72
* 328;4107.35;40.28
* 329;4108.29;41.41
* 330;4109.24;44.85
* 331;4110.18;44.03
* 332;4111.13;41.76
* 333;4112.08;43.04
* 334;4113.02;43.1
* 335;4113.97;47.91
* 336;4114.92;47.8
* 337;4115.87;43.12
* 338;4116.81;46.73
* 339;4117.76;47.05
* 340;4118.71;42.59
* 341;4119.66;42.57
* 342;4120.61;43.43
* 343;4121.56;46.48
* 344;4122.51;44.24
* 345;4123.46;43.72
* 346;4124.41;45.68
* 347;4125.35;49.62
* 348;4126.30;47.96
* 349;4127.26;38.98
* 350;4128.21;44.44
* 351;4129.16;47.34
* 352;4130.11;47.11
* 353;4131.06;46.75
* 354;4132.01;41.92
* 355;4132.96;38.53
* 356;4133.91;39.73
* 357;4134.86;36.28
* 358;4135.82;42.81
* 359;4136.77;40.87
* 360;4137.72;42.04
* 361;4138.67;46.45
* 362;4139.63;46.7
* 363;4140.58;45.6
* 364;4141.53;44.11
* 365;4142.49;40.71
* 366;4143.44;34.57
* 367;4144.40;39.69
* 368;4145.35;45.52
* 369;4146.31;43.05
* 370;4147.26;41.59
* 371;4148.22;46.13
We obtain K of 1.5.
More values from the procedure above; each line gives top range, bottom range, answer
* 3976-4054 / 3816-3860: 1.67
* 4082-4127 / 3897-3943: 1.75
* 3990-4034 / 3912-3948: 1.73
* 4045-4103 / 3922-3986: 1.75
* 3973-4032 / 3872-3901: 1.42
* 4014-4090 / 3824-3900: 1.62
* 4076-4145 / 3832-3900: 1.63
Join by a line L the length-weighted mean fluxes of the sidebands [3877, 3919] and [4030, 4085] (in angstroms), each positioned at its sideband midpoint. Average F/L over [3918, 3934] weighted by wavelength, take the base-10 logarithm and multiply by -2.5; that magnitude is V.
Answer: 0.46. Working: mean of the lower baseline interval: 31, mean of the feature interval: 21.3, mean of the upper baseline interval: 41.1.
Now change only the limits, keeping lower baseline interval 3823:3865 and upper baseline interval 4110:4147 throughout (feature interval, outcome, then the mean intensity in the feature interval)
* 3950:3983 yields 0.30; 25.8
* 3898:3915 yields -0.07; 32.7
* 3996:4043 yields -0.10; 41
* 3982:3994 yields -0.12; 39.5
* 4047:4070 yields -0.05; 41.5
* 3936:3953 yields 0.17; 27.9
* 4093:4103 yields 0.18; 35.6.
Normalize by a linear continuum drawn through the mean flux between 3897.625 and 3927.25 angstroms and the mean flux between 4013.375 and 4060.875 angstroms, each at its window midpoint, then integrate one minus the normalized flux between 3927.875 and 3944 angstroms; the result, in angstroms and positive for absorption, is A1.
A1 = 8.5 angstroms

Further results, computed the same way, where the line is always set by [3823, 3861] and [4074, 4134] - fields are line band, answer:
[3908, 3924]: -1.5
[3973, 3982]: 0.8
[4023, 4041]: -1.8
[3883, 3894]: 0.8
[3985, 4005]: -1.8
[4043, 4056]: -0.7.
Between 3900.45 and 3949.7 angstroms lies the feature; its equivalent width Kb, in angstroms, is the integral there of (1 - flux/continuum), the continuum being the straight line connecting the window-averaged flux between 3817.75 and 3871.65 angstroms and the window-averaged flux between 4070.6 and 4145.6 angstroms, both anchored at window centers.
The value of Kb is 8.25 angstroms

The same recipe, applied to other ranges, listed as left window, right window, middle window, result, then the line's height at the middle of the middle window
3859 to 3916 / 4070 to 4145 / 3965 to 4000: 5.35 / 35.7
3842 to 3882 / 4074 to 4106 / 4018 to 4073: -3.20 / 38.7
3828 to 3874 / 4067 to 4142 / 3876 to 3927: 1.00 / 31.1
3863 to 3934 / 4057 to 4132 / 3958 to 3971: 6.22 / 33.3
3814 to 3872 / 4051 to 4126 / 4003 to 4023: -2.06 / 37.4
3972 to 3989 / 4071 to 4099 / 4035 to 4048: -1.01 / 38.6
